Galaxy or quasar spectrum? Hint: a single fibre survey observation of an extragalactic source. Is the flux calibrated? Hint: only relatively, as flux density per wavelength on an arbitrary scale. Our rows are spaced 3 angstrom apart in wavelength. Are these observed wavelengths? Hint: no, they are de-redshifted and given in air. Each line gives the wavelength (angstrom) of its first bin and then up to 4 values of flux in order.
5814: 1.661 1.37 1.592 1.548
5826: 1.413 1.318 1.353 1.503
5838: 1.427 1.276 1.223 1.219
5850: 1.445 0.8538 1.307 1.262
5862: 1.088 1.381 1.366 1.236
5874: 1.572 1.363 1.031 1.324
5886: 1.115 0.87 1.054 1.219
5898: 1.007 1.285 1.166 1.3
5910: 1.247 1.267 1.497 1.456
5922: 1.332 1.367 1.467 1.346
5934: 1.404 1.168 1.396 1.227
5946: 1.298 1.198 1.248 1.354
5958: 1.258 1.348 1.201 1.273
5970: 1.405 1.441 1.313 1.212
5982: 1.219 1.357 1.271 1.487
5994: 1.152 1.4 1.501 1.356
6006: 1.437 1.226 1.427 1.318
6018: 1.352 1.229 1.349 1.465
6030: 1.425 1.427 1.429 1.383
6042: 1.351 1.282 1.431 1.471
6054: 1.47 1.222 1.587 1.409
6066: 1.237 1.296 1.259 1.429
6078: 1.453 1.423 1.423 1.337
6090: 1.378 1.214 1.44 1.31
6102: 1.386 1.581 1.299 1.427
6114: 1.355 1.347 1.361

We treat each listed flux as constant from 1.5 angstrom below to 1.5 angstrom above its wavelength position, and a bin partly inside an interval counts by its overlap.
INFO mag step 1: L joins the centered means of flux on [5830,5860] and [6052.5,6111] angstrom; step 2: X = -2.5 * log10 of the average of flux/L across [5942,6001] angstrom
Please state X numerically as 0.02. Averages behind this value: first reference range 1.29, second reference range 1.38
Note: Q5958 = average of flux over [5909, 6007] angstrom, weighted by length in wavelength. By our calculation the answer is 1.33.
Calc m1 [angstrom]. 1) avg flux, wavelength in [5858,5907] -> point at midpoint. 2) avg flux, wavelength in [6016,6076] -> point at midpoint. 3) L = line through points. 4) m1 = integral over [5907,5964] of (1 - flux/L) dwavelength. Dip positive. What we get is -2.7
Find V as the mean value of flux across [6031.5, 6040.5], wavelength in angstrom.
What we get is 1.41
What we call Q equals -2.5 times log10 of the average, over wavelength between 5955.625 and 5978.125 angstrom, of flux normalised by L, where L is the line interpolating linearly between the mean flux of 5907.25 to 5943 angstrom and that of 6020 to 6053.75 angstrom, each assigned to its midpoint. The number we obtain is 0.04 mag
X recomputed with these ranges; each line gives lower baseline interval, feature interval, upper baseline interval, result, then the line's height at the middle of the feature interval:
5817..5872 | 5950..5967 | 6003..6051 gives 0.06 mag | 1.35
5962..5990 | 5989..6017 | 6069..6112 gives -0.04 mag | 1.32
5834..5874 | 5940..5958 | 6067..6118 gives 0.04 mag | 1.32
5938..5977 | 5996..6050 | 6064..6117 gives -0.03 mag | 1.33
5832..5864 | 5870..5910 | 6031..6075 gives 0.08 mag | 1.29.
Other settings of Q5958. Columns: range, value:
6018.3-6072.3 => 1.38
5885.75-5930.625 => 1.25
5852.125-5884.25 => 1.26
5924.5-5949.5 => 1.32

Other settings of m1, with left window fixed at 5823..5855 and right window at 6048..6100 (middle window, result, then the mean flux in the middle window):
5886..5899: 2.7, 1.05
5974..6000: 0.7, 1.32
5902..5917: 0.5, 1.29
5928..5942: 0.0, 1.34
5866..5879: -0.5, 1.37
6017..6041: -0.3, 1.38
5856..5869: 0.5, 1.27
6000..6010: -0.1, 1.37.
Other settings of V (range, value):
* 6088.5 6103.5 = 1.35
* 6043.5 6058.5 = 1.38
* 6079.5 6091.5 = 1.39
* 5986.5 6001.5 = 1.36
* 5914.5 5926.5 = 1.41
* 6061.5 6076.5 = 1.33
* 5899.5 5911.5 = 1.25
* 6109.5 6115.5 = 1.39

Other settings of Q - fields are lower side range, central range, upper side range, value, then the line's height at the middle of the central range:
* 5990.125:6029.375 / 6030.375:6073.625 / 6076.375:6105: 0.00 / 1.37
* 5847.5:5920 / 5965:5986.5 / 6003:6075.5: 0.00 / 1.32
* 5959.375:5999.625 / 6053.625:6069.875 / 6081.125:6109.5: -0.01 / 1.36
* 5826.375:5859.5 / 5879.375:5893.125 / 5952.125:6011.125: 0.20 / 1.3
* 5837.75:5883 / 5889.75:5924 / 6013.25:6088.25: 0.04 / 1.29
